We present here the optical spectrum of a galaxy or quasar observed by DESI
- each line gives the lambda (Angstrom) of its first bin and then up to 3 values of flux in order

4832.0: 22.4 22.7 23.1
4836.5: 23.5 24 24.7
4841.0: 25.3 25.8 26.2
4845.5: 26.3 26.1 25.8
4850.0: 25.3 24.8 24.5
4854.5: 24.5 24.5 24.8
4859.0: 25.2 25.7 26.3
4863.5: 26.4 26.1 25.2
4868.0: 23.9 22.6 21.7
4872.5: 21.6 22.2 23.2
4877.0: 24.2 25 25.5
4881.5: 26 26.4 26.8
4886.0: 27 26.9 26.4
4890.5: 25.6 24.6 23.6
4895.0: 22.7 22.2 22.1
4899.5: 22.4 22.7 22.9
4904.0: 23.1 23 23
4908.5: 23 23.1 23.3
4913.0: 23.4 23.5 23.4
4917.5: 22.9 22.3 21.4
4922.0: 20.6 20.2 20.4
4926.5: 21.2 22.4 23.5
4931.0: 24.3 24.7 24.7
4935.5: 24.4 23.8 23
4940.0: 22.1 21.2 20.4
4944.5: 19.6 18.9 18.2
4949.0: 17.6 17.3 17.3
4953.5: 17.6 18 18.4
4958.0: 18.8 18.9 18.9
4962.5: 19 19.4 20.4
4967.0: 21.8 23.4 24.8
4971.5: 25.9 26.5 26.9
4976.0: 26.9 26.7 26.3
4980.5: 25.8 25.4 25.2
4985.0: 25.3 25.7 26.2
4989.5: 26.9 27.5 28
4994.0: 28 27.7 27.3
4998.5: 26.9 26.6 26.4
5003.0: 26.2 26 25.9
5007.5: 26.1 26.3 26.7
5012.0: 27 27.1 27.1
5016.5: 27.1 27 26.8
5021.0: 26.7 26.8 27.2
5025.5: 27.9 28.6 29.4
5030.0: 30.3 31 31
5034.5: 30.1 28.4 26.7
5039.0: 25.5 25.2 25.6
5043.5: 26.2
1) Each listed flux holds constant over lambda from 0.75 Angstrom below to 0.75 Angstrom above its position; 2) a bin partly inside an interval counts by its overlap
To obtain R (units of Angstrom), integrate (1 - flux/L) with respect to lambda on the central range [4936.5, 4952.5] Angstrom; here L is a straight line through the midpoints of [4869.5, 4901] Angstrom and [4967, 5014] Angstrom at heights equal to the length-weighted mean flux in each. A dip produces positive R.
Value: 3.4 Angstrom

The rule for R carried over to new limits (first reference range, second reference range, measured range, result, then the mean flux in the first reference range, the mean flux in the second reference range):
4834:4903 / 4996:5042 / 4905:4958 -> 8.84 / 24.6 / 27.3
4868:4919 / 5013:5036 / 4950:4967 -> 4.78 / 23.8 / 28.3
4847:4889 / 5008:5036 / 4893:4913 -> 2.16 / 24.9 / 28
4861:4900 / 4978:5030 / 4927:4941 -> 1.07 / 24.5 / 26.8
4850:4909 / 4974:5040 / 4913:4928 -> 1.99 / 24.3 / 27.1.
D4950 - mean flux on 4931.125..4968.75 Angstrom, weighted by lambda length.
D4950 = 20.3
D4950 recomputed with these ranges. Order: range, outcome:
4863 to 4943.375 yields 23.5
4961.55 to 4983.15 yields 24.2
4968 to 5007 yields 26.3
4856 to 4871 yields 24.9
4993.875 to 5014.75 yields 26.7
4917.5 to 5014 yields 23.4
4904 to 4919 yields 23.1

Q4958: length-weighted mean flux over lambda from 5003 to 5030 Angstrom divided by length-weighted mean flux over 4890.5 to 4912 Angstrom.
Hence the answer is 1.18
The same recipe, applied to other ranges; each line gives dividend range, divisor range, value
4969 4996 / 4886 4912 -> 1.11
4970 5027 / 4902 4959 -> 1.24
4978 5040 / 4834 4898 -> 1.10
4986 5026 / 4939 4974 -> 1.33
